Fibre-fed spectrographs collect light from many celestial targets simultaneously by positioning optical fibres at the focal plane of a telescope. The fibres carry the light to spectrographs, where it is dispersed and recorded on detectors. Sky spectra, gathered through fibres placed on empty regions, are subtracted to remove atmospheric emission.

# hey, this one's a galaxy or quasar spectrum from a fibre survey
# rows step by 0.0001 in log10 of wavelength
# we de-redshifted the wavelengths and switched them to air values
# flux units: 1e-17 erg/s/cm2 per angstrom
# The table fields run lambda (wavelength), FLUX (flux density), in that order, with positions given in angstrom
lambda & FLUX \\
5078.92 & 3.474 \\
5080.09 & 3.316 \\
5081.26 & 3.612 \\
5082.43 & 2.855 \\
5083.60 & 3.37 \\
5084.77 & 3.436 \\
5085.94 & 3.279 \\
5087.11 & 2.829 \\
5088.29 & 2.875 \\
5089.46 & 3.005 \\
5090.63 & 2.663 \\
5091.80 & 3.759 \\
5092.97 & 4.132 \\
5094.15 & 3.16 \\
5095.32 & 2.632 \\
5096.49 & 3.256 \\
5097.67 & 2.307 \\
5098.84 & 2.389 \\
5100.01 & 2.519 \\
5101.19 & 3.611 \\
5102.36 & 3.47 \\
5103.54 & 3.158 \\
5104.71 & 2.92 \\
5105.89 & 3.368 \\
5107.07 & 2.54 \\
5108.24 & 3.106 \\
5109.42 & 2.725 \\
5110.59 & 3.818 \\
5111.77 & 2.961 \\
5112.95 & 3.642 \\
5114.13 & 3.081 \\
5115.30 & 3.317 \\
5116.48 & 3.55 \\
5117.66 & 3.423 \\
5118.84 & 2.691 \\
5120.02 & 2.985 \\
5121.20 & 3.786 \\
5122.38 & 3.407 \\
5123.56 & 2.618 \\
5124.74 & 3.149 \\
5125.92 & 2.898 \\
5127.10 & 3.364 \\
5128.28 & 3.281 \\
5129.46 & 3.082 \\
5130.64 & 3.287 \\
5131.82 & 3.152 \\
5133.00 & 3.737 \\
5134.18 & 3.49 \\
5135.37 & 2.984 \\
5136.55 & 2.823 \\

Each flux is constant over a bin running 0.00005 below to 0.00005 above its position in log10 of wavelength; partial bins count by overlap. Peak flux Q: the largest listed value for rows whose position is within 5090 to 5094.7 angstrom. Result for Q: 4.132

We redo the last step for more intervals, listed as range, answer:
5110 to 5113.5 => 3.818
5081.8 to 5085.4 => 3.436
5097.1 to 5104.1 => 3.611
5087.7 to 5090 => 3.005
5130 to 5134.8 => 3.737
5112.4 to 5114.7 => 3.642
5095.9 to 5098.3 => 3.256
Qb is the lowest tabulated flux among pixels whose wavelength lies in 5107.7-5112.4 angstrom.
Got 2.725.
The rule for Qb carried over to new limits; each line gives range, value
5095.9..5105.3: 2.307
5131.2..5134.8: 3.152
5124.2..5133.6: 2.898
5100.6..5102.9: 3.47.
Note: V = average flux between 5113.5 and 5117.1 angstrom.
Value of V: 3.32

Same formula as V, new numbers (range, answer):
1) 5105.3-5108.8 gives 3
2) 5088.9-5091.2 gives 2.84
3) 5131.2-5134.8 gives 3.45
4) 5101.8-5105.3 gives 3.18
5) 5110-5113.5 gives 3.47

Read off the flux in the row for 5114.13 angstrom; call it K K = 3.081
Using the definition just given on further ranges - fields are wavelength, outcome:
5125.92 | 2.898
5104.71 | 2.92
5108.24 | 3.106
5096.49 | 3.256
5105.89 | 3.368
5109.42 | 2.725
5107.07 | 2.54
